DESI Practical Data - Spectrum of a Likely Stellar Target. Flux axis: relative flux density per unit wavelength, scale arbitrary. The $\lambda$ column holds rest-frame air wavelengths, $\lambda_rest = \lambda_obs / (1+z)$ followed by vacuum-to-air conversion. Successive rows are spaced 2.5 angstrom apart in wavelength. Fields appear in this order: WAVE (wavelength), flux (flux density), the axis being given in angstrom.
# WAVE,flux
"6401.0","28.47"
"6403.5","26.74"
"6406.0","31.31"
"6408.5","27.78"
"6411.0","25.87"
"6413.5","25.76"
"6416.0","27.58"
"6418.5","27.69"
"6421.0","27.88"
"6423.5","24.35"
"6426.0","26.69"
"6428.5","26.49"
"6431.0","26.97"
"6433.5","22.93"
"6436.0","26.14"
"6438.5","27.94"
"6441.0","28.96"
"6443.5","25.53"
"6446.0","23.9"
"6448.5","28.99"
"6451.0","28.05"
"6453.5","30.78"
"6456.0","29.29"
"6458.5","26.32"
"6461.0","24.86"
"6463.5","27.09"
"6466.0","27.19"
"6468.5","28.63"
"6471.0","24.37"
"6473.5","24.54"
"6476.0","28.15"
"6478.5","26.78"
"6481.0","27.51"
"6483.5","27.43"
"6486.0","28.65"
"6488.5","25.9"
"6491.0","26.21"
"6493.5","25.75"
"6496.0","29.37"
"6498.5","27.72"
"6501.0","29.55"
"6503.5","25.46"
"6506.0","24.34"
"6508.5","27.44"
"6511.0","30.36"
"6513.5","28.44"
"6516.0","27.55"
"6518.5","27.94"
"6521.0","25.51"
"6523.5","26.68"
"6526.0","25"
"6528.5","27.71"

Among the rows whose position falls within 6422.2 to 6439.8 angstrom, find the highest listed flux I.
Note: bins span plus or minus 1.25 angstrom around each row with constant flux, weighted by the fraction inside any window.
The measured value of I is 27.94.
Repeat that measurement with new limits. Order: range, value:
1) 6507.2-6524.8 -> 30.36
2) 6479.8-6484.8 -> 27.51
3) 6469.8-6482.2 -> 28.15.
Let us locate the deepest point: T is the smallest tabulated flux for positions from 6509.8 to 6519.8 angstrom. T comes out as 27.55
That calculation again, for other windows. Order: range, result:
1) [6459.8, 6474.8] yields 24.37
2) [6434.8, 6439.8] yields 26.14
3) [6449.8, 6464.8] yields 24.86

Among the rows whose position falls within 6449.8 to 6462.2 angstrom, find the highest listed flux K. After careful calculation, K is 30.78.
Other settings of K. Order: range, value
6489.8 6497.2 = 29.37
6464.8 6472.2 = 28.63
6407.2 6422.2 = 27.88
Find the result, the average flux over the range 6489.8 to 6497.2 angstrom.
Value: 27.1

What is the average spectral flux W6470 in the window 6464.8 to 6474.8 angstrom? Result 26.2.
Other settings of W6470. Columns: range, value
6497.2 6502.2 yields 28.6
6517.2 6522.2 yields 26.7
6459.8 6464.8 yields 26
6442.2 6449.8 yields 26.2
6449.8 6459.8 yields 28.6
